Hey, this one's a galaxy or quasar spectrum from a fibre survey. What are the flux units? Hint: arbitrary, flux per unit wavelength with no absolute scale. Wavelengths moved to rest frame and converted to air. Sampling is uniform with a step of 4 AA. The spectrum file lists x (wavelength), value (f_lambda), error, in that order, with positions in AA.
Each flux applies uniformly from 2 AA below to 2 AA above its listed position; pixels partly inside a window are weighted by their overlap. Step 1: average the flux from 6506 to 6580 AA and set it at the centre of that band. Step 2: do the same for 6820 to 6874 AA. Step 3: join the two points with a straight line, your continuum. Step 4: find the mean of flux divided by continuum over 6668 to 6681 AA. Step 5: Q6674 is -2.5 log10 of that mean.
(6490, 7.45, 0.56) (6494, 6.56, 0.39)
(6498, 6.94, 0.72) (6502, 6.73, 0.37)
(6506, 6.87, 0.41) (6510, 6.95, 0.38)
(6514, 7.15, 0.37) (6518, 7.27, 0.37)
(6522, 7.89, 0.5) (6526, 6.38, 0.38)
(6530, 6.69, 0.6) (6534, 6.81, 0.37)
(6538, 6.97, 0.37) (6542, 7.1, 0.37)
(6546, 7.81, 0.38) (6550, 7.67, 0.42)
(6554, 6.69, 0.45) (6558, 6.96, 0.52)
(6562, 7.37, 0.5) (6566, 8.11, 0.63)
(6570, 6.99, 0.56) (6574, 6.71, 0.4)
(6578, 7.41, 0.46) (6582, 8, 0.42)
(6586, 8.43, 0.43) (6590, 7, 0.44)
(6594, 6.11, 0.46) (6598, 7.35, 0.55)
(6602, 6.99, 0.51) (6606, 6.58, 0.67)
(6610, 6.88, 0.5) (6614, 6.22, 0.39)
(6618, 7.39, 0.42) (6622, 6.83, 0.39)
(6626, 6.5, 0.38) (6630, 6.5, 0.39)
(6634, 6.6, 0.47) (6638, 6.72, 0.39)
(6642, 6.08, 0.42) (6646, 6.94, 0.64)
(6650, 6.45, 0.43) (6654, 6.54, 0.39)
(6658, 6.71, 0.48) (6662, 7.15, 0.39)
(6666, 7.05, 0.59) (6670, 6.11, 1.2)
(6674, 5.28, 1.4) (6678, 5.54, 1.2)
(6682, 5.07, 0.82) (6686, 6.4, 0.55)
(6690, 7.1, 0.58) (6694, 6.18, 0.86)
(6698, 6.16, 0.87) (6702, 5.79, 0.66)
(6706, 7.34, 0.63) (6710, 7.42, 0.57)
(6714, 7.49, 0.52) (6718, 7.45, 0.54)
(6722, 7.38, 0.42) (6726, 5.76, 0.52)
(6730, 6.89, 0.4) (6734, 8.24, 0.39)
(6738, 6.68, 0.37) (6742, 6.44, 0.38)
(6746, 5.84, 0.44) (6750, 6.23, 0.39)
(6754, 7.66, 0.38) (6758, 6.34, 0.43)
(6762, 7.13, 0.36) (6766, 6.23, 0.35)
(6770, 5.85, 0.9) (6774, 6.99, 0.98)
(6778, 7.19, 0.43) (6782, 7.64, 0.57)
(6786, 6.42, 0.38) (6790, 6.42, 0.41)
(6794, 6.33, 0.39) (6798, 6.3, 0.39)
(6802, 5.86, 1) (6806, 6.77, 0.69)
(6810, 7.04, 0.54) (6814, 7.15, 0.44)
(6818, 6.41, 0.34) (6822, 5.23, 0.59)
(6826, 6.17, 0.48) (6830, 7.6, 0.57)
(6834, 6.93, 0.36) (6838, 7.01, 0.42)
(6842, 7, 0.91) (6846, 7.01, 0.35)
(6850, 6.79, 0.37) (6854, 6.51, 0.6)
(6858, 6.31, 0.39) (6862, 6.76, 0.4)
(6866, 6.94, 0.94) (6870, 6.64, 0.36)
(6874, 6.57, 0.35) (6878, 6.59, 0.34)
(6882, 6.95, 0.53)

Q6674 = 0.23 mag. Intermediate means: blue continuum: 7.15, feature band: 5.6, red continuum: 6.68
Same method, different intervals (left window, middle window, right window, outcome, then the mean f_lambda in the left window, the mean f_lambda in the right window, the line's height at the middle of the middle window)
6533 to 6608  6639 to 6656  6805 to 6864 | 0.089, 7.22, 6.71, 7.07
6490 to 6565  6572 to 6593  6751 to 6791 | -0.066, 7.07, 6.78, 7.01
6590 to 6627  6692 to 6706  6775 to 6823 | 0.078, 6.78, 6.6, 6.7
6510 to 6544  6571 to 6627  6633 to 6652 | -0.048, 7.03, 6.56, 6.73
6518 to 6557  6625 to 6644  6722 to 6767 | 0.073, 7.12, 6.72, 6.93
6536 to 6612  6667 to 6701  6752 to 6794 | 0.161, 7.22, 6.77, 6.97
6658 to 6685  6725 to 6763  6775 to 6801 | -0.044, 6.1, 6.69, 6.47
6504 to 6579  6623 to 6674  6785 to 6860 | 0.060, 7.14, 6.59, 6.93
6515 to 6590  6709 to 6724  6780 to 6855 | -0.081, 7.28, 6.66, 6.9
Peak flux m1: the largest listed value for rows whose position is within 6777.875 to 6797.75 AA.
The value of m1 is 7.64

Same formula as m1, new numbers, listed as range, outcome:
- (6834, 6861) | 7.01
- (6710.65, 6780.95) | 8.24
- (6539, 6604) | 8.43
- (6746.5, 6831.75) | 7.66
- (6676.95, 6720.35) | 7.49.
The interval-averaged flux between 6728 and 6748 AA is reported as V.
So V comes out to 6.82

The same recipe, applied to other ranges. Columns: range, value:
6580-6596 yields 7.38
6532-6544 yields 6.96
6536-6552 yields 7.39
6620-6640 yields 6.63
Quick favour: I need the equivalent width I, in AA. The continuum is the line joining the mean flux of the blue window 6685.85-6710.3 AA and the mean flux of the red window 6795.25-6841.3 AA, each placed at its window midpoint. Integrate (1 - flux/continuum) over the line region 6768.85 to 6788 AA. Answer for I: -0.78 AA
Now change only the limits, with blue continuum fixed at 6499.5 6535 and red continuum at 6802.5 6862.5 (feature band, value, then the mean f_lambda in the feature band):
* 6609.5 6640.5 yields 0.86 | 6.69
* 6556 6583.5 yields -1.69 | 7.35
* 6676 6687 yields 1.97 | 5.6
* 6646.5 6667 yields 0.21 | 6.78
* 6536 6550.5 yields -0.85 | 7.36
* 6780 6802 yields 0.57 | 6.55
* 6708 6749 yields -0.95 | 6.94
